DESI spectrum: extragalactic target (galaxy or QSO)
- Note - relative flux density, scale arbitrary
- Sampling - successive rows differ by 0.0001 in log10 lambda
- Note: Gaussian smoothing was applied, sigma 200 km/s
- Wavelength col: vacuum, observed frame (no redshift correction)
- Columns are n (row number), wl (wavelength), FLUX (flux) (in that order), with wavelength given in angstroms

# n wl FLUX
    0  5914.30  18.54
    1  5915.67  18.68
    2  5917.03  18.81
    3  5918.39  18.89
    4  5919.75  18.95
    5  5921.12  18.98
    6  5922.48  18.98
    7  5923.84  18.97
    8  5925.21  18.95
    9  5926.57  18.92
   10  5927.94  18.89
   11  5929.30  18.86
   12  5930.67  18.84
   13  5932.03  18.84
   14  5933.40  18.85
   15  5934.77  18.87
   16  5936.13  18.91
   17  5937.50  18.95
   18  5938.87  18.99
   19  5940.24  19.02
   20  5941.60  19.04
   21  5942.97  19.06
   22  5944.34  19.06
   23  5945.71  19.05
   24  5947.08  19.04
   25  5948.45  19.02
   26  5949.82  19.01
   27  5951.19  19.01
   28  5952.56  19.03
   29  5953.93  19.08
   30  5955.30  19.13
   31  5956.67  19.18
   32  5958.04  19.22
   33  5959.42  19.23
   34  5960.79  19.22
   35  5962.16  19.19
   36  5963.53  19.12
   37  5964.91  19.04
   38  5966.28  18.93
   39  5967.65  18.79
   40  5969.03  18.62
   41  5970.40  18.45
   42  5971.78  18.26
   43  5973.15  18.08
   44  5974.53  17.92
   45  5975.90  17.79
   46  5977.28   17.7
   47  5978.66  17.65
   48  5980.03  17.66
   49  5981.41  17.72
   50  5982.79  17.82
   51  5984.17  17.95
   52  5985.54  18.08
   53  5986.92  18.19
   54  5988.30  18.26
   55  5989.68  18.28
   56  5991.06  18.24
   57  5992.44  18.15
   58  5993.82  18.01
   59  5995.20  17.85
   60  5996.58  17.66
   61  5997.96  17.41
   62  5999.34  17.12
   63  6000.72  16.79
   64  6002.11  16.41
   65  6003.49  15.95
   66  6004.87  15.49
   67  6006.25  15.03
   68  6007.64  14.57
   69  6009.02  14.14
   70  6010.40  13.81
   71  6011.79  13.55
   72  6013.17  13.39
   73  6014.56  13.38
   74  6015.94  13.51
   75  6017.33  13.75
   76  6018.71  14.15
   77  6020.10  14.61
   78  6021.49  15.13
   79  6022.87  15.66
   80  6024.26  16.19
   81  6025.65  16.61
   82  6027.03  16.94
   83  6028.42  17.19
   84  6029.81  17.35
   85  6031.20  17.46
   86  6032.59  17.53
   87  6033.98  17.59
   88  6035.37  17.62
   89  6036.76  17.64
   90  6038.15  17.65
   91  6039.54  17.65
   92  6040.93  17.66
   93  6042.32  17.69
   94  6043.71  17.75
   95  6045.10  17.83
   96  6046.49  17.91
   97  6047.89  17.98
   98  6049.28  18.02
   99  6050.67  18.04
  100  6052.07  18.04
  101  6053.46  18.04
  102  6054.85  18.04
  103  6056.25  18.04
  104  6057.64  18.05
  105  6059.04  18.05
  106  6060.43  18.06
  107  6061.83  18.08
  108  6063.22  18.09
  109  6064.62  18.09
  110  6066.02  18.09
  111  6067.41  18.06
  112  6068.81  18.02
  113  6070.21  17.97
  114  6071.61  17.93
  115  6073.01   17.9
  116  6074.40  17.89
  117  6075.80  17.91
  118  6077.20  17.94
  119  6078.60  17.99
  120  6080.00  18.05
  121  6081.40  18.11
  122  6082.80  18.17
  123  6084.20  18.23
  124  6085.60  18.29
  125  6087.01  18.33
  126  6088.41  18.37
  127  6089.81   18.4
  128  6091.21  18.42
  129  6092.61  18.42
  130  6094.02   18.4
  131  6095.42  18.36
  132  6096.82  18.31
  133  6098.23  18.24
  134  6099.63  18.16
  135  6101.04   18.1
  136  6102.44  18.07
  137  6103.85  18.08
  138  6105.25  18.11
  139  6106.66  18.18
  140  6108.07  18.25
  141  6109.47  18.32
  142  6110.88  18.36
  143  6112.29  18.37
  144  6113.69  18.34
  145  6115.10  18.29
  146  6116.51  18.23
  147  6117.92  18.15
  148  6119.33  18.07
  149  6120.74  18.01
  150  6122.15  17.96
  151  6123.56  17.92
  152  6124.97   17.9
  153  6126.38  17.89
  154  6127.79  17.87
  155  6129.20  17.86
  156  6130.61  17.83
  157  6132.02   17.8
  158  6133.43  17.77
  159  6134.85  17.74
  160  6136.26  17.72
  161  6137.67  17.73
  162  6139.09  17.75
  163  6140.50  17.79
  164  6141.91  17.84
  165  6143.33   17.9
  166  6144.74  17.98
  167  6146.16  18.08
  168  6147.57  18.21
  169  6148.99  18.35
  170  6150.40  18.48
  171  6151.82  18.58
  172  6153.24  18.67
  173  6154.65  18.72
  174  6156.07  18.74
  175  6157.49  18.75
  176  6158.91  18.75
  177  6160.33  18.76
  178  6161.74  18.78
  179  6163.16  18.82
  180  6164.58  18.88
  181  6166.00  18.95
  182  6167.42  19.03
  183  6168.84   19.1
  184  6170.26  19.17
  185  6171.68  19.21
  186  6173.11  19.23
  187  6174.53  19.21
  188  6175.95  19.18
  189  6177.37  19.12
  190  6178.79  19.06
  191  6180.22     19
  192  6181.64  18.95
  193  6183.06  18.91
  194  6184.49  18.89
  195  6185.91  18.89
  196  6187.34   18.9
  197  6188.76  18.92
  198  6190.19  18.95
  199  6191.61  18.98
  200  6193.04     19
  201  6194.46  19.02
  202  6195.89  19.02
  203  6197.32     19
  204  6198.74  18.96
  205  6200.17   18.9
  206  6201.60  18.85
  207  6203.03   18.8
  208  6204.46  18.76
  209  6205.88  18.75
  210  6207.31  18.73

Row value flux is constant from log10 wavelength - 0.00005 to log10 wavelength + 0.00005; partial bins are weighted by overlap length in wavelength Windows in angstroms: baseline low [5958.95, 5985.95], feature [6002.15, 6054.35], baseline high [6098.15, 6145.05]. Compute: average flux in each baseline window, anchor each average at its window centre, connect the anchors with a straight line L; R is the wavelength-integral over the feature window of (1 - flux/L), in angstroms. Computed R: 5.5 angstroms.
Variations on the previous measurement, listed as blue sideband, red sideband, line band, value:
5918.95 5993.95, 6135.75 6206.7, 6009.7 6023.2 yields 3.35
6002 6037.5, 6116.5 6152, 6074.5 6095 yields -1.56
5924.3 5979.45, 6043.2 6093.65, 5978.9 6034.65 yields 6.34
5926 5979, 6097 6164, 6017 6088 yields 3.54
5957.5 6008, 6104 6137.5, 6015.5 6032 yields 1.98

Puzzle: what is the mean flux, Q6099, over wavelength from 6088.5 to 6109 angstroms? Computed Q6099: 18.3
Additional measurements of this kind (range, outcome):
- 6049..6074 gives 18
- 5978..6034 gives 16.4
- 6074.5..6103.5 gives 18.2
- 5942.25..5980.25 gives 18.7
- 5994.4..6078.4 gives 16.9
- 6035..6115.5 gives 18.1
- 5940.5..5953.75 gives 19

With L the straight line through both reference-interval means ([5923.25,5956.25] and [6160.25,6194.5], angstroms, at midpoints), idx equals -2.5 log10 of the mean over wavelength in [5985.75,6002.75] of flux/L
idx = 0.08 mag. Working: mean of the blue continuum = 19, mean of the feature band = 17.7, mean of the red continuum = 19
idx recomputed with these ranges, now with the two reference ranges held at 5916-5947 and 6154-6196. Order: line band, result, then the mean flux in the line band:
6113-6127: 0.05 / 18.1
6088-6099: 0.03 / 18.4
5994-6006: 0.13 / 16.8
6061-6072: 0.05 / 18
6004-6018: 0.32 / 14.1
